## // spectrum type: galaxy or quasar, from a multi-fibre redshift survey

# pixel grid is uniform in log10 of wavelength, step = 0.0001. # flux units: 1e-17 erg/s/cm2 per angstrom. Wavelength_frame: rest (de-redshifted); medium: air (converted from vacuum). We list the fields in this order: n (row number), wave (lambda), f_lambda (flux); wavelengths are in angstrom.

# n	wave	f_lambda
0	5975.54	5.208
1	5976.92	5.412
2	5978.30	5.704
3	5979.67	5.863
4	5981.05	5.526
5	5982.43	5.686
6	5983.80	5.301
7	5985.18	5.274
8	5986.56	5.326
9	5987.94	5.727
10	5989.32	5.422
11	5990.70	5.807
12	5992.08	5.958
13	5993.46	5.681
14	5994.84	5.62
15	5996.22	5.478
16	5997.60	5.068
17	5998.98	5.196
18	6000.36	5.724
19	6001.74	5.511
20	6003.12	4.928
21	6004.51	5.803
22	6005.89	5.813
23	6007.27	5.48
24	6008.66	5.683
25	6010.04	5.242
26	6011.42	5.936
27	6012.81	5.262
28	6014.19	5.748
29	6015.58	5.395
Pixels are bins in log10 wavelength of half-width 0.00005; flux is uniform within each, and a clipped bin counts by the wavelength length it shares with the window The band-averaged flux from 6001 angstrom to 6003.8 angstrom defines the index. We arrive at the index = 5.24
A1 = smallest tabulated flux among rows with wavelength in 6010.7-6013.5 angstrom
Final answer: 5.262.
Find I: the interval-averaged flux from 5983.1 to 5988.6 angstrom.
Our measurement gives 5.41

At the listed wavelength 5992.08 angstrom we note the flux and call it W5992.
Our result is 5.958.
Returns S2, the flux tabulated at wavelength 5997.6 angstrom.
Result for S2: 5.068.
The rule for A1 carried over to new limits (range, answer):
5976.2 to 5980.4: 5.412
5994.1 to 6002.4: 5.068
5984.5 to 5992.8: 5.274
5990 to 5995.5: 5.62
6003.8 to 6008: 5.48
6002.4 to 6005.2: 4.928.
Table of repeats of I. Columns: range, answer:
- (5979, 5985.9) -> 5.53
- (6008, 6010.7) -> 5.47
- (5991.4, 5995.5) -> 5.75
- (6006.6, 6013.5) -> 5.52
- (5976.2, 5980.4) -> 5.65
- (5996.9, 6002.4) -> 5.38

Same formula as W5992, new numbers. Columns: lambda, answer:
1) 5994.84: 5.62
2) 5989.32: 5.422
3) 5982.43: 5.686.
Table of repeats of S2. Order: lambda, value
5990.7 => 5.807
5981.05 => 5.526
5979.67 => 5.863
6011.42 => 5.936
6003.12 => 4.928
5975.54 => 5.208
